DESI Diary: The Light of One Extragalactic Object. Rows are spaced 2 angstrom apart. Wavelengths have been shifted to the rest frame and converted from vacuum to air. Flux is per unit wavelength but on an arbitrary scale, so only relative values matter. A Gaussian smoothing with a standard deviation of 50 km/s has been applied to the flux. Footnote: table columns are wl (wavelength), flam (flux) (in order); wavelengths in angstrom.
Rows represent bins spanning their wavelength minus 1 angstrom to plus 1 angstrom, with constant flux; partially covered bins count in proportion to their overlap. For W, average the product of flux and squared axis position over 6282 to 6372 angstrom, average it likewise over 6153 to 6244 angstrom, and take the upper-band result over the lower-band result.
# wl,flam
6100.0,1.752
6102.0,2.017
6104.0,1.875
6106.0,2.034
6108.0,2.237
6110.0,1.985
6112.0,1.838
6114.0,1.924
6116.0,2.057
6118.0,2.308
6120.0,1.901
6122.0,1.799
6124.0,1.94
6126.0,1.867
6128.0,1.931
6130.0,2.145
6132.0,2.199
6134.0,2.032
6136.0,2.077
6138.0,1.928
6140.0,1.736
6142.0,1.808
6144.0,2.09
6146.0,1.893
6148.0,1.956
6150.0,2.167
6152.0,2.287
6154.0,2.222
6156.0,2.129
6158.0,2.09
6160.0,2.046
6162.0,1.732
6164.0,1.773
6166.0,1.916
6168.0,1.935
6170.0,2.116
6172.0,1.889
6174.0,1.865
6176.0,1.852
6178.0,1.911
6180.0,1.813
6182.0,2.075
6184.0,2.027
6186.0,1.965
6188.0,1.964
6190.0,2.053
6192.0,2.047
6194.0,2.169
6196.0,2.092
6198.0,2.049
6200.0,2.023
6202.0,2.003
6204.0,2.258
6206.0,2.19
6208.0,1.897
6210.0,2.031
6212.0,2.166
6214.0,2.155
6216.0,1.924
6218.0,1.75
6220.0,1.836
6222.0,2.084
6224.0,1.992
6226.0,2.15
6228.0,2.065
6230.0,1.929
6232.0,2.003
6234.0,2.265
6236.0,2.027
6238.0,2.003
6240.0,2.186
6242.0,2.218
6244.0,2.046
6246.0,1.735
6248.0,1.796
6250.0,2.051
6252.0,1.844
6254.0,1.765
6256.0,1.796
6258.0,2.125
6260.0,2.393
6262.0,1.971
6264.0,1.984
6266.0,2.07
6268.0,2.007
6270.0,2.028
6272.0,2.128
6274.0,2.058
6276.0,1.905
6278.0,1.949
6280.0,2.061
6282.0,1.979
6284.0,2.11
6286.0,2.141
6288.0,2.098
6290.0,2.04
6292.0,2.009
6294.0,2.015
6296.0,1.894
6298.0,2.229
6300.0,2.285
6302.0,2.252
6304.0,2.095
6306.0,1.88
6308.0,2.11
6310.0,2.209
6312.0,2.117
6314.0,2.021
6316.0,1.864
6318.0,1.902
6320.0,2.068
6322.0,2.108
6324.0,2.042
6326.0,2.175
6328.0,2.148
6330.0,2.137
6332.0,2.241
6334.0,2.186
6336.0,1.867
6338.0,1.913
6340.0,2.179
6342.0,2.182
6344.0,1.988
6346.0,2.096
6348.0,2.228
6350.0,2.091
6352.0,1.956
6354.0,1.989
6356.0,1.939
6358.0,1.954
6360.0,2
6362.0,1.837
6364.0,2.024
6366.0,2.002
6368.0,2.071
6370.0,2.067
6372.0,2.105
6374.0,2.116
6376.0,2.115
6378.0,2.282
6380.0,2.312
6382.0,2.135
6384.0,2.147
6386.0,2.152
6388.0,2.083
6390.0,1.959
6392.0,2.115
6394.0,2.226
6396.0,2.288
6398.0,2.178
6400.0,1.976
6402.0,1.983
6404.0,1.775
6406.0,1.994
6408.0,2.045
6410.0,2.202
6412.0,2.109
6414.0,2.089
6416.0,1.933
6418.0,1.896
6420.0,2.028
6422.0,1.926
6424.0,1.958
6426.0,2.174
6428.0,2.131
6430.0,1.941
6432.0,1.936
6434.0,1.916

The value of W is 1.06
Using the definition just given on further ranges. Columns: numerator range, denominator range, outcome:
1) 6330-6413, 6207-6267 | 1.08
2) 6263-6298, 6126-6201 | 1.06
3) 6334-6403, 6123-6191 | 1.12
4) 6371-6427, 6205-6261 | 1.09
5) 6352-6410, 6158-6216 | 1.10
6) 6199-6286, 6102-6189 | 1.05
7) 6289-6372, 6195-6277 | 1.05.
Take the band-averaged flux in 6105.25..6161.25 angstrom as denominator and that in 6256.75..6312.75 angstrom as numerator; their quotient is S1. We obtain 1.0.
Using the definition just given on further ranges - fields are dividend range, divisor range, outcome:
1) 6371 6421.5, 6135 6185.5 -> 1.06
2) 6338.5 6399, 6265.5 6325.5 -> 1.02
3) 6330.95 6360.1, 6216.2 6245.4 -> 1.01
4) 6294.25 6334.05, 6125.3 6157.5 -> 1.03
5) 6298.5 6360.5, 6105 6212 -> 1.03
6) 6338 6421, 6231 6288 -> 1.02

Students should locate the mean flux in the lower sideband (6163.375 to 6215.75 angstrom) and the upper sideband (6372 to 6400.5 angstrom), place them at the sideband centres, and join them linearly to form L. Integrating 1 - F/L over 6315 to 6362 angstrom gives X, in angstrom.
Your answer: 1.5 angstrom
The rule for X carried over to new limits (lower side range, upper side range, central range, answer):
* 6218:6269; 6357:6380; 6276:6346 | -1.14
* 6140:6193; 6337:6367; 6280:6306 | -0.97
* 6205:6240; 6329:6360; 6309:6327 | -0.01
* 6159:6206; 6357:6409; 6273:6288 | -0.03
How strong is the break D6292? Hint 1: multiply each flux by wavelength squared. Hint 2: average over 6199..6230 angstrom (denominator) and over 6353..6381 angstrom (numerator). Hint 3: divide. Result 1.06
